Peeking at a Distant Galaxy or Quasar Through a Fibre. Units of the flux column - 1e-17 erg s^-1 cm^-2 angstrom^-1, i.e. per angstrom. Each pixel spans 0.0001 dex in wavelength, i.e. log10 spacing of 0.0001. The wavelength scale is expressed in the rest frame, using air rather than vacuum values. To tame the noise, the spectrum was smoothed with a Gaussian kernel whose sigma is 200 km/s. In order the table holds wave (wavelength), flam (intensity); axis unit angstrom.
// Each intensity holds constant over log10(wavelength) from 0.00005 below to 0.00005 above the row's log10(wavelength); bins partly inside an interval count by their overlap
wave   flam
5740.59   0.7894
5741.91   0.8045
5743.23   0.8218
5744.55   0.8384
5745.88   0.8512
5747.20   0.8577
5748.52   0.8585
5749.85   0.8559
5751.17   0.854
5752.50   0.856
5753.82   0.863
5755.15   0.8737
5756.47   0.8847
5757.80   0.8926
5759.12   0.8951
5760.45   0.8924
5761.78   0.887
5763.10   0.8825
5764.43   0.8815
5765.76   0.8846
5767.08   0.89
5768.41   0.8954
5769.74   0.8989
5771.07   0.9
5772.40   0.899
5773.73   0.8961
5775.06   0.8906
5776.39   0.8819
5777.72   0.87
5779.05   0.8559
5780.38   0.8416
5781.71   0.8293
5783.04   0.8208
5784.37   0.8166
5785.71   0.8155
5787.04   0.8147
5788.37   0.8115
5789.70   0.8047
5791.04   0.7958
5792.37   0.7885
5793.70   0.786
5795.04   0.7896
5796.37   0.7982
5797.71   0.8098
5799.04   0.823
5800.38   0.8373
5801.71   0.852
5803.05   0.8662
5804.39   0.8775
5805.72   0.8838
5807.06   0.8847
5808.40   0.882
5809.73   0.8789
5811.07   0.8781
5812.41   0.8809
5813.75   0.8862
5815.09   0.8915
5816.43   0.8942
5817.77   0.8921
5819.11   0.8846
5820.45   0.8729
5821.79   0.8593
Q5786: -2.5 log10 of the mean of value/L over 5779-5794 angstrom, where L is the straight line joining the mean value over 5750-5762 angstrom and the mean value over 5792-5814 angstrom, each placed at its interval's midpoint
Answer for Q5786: 0.06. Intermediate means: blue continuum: 0.876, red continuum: 0.847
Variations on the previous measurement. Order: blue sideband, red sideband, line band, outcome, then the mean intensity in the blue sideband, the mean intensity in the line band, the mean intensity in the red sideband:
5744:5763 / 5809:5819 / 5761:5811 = 0.03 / 0.869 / 0.852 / 0.886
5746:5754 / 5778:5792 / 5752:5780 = -0.05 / 0.857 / 0.884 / 0.821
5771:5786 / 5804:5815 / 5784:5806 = 0.07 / 0.859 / 0.821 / 0.882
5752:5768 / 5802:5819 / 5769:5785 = 0.02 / 0.883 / 0.867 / 0.882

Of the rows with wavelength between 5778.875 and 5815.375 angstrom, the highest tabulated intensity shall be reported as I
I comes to 0.8915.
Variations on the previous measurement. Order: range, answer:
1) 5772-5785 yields 0.899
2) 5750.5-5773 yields 0.9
